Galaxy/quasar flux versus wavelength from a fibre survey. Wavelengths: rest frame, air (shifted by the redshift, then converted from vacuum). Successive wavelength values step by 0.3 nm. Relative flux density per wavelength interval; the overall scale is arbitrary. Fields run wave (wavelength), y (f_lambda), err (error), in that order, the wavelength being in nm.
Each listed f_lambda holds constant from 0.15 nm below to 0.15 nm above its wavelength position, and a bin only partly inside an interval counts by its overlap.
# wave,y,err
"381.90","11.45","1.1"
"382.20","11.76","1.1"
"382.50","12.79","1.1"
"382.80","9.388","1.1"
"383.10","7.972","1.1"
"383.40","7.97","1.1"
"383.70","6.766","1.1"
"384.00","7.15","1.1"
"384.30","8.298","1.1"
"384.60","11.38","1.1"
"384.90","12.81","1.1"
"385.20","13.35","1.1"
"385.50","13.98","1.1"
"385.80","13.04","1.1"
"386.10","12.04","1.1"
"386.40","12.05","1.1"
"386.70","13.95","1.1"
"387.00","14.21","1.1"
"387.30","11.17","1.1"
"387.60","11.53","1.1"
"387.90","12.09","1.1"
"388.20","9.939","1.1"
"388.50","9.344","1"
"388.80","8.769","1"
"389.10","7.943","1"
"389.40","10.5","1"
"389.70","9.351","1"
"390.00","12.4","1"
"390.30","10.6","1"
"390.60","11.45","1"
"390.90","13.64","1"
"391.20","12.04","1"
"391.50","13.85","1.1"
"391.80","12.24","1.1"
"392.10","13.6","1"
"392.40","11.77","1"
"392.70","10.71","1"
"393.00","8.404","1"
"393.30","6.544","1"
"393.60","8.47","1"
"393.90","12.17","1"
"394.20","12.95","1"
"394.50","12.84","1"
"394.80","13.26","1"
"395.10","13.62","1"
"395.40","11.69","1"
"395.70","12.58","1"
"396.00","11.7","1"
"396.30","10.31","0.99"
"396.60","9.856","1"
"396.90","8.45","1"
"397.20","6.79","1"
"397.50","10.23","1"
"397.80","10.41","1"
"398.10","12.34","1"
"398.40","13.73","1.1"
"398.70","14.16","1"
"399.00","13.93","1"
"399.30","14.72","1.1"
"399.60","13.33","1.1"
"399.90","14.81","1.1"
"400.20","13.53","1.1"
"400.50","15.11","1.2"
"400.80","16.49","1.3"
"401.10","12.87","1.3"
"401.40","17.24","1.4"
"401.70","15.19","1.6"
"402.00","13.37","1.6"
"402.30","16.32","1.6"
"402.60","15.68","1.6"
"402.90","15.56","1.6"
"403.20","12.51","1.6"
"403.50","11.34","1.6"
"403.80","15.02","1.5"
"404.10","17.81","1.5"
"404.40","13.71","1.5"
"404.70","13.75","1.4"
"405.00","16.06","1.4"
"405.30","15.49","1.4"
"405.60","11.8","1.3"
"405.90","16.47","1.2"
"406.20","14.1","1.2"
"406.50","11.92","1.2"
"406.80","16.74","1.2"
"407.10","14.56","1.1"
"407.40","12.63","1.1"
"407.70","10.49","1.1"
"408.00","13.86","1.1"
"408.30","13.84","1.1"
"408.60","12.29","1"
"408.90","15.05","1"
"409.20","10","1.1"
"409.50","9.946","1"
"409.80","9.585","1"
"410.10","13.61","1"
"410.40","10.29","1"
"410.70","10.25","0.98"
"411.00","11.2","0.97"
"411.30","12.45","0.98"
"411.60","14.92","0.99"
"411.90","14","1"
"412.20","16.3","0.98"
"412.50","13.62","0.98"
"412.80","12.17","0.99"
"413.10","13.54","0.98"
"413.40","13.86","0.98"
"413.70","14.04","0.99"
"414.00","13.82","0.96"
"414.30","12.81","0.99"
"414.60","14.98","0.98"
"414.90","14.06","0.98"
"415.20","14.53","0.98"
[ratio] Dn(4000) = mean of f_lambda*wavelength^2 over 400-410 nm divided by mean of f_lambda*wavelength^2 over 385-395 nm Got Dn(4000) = 1.30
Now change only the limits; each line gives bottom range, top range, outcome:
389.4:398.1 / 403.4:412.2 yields 1.28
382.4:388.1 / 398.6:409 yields 1.41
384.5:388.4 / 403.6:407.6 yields 1.29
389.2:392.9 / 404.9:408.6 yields 1.28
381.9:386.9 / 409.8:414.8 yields 1.38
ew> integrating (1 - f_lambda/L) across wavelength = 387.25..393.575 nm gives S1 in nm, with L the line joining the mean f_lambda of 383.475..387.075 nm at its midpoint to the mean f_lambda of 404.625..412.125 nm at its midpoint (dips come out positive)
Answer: 0.54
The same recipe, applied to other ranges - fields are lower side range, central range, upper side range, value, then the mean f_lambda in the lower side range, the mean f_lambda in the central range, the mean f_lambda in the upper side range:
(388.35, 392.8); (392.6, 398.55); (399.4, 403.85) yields 0.873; 11.2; 10.9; 14.5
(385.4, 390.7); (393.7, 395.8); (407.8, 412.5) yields -0.169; 11.3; 12.6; 12.5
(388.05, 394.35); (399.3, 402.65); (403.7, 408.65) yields -0.481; 10.8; 14.9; 14.2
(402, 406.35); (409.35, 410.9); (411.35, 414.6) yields 0.372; 14.6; 10.8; 13.9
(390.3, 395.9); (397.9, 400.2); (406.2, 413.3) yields -0.313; 11.7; 13.8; 12.8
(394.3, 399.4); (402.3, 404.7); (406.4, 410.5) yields -0.468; 11.8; 14.6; 12.5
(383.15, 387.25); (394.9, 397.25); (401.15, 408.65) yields 0.376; 11.2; 10.8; 14.3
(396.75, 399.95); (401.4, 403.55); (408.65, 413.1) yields -0.441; 12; 14.6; 12.4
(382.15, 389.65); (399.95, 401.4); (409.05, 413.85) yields -0.375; 10.8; 14.8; 12.5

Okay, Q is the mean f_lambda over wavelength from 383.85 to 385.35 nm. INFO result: 10.6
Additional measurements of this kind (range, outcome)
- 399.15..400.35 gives 14.1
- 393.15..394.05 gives 9.06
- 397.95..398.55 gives 13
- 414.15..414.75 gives 13.9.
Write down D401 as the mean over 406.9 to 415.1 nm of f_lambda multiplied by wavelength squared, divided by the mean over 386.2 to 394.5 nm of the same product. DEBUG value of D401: 1.3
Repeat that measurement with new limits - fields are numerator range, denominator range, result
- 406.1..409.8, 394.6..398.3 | 1.23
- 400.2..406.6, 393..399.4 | 1.34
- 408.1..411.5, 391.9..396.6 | 1.12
